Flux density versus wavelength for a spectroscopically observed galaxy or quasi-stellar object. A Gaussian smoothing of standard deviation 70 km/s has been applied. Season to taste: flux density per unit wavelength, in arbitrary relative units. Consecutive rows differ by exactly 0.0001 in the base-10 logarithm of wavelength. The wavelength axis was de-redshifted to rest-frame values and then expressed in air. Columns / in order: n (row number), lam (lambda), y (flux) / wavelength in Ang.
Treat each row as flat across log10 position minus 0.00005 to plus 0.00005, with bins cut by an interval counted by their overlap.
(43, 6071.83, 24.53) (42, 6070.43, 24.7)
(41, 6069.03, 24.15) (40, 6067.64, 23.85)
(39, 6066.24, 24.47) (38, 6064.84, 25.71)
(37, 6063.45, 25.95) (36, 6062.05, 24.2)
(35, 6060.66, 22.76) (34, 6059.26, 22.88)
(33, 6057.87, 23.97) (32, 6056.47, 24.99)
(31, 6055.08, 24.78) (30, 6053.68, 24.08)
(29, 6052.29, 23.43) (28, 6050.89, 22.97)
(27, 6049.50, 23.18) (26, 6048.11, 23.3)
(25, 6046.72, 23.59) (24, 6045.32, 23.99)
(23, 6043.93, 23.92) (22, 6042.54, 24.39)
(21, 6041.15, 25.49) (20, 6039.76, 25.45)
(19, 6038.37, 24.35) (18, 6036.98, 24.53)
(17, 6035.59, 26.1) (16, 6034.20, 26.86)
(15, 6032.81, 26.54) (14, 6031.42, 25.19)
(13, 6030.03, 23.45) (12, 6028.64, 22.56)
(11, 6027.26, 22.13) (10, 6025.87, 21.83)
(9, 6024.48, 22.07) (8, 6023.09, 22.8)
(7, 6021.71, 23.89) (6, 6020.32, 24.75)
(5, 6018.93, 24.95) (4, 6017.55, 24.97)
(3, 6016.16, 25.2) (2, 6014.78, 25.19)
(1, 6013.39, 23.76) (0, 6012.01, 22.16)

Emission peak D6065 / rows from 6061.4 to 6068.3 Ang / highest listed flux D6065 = 25.95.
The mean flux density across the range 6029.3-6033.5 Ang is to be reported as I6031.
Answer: 25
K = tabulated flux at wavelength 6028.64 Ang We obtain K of 22.56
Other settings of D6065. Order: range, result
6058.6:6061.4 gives 22.88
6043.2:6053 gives 23.99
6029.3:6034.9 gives 26.86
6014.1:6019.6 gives 25.2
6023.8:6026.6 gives 22.07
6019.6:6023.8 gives 24.75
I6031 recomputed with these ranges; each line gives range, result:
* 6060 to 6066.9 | 24.6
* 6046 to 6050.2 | 23.4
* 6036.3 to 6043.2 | 24.9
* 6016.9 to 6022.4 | 24.6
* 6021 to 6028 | 22.6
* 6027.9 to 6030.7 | 23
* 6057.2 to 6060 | 23.4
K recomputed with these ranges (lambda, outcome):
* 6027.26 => 22.13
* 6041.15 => 25.49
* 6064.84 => 25.71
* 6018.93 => 24.95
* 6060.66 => 22.76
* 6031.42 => 25.19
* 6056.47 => 24.99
